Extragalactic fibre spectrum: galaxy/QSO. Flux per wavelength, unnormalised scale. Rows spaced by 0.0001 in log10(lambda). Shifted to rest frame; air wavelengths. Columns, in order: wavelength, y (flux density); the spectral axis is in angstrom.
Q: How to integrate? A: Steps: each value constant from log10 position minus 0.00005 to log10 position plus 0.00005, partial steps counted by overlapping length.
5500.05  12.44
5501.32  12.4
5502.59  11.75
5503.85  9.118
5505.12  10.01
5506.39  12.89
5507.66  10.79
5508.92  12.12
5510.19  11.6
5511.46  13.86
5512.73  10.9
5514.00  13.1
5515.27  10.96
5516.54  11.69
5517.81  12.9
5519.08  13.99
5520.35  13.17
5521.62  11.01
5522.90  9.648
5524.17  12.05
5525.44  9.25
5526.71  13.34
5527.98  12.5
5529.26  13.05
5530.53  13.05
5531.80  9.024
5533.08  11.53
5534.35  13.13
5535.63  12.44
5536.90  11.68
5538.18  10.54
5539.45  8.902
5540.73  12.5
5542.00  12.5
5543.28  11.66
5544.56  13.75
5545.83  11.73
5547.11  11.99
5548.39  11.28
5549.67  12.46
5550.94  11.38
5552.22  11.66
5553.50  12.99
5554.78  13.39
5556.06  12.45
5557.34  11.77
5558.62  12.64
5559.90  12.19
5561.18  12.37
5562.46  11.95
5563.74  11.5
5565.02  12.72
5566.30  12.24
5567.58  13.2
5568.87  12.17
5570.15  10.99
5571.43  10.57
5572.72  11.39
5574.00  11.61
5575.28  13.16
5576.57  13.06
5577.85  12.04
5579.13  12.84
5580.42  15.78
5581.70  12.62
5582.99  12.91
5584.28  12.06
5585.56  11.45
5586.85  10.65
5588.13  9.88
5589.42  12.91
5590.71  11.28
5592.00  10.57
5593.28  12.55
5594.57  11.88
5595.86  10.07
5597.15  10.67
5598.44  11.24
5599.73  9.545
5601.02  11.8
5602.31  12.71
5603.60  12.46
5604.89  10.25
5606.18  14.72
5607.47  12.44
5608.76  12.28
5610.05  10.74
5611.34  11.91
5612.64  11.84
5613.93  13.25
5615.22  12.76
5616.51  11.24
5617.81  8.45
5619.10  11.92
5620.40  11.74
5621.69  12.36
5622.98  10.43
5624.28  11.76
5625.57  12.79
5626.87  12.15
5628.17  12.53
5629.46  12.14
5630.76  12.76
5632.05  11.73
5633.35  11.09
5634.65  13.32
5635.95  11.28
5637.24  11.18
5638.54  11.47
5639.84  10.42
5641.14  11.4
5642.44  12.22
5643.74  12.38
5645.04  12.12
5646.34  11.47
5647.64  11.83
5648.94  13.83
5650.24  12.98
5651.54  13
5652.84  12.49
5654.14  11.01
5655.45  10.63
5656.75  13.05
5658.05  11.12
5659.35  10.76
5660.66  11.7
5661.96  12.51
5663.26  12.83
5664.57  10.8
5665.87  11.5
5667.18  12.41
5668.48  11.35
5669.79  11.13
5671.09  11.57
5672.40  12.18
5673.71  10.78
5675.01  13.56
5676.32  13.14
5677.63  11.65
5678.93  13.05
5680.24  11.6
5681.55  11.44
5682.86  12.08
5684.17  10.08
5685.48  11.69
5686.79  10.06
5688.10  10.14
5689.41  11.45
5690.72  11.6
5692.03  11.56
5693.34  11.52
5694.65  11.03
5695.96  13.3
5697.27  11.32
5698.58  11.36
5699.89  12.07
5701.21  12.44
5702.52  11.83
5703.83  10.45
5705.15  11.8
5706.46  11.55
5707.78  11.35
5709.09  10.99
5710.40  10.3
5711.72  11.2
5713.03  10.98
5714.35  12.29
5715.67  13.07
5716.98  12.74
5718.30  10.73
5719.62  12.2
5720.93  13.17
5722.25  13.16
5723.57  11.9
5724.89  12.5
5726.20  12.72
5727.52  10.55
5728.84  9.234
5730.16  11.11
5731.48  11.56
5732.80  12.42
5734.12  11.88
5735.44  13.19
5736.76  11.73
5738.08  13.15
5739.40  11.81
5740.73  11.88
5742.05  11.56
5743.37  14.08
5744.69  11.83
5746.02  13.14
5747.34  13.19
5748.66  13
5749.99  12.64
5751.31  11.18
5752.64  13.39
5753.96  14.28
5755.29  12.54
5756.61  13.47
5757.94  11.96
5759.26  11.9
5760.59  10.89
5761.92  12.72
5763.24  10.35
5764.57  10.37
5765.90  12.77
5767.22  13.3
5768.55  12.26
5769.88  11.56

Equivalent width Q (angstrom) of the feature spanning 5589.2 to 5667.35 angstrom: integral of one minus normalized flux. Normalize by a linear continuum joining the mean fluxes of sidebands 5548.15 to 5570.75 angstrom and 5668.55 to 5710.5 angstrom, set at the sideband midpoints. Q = 0.4 angstrom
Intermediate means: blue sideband 12.2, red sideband 11.6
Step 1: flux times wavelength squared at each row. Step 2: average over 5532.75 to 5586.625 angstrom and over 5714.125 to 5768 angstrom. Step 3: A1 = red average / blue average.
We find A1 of 1.07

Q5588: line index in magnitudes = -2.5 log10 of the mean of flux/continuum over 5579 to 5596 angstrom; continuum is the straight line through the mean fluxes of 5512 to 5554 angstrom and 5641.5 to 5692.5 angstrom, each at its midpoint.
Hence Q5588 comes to -0.01 mag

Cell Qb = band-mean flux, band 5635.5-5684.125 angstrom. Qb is 11.9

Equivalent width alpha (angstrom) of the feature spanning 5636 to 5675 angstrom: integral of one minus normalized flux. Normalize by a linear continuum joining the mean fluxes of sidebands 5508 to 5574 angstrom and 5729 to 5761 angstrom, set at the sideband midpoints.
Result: 1.2 angstrom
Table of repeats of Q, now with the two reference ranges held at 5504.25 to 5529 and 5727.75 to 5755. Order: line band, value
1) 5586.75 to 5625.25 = 1.5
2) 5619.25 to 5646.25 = 0.5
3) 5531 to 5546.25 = 0.4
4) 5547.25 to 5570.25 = -0.5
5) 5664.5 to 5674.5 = 0.5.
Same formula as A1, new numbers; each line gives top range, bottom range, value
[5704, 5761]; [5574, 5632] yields 1.06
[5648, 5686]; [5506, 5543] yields 1.06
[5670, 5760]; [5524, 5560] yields 1.06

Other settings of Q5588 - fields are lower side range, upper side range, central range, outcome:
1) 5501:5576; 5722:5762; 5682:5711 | 0.08 mag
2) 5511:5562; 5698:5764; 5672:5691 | 0.04 mag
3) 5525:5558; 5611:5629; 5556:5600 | 0.00 mag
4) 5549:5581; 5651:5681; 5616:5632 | 0.04 mag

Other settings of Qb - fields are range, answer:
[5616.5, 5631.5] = 11.7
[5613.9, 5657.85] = 11.9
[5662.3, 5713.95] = 11.6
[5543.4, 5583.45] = 12.3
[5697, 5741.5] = 11.8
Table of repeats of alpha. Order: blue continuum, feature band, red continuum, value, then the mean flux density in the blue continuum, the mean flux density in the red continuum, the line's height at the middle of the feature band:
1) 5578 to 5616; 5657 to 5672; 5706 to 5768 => 0.4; 11.9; 12.1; 12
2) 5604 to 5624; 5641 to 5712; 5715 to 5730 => 0.9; 11.8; 12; 11.9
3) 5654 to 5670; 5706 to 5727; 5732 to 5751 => 0.5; 11.6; 12.5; 12.2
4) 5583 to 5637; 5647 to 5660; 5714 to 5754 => -0.2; 11.7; 12.3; 11.9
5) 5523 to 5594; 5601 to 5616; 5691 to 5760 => -0.3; 12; 12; 12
